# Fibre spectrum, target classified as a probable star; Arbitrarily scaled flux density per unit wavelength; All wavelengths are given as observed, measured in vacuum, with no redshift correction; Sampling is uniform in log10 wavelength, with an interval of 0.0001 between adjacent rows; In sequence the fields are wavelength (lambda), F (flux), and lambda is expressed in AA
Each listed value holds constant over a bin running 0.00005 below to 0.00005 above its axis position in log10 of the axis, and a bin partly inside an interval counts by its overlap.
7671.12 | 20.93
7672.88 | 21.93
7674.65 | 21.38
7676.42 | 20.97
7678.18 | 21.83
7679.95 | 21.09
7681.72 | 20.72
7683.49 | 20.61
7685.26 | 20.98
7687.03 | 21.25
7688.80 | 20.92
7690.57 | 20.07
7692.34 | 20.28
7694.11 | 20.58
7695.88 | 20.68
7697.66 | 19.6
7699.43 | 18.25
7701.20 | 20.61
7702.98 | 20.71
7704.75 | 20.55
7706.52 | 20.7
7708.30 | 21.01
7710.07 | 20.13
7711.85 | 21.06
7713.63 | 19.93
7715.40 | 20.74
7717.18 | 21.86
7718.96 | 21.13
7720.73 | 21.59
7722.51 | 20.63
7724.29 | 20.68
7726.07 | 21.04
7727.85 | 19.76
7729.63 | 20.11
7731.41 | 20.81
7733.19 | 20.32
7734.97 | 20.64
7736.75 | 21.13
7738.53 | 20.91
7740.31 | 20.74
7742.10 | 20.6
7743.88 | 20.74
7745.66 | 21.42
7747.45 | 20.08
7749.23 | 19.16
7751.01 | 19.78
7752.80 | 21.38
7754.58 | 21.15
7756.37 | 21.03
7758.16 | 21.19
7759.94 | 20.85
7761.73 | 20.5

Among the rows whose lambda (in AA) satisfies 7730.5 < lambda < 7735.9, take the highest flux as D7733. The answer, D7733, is 20.81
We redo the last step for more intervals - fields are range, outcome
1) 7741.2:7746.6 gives 21.42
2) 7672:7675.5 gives 21.93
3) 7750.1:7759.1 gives 21.38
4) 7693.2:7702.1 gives 20.68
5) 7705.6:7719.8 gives 21.86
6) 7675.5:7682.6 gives 21.83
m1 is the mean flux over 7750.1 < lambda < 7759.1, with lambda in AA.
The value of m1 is 20.9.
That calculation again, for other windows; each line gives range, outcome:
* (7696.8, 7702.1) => 19.5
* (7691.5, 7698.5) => 20.3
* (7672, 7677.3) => 21.4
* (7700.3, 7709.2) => 20.7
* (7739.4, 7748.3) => 20.7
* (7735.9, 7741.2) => 20.9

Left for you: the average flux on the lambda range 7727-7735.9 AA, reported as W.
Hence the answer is 20.3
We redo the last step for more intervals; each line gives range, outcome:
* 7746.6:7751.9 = 19.7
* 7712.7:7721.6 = 21.1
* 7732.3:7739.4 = 20.8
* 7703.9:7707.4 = 20.7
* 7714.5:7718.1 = 21.3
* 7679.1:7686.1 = 20.8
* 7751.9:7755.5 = 21.2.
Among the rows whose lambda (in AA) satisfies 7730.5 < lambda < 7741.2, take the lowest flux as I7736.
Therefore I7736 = 20.32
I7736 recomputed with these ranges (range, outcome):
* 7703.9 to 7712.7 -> 20.13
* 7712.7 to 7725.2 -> 19.93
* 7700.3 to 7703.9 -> 20.61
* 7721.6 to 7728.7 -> 19.76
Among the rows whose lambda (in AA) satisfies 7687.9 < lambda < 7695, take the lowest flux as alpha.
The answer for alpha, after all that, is 20.07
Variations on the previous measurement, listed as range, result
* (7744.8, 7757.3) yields 19.16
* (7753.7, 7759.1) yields 21.03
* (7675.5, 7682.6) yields 20.72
